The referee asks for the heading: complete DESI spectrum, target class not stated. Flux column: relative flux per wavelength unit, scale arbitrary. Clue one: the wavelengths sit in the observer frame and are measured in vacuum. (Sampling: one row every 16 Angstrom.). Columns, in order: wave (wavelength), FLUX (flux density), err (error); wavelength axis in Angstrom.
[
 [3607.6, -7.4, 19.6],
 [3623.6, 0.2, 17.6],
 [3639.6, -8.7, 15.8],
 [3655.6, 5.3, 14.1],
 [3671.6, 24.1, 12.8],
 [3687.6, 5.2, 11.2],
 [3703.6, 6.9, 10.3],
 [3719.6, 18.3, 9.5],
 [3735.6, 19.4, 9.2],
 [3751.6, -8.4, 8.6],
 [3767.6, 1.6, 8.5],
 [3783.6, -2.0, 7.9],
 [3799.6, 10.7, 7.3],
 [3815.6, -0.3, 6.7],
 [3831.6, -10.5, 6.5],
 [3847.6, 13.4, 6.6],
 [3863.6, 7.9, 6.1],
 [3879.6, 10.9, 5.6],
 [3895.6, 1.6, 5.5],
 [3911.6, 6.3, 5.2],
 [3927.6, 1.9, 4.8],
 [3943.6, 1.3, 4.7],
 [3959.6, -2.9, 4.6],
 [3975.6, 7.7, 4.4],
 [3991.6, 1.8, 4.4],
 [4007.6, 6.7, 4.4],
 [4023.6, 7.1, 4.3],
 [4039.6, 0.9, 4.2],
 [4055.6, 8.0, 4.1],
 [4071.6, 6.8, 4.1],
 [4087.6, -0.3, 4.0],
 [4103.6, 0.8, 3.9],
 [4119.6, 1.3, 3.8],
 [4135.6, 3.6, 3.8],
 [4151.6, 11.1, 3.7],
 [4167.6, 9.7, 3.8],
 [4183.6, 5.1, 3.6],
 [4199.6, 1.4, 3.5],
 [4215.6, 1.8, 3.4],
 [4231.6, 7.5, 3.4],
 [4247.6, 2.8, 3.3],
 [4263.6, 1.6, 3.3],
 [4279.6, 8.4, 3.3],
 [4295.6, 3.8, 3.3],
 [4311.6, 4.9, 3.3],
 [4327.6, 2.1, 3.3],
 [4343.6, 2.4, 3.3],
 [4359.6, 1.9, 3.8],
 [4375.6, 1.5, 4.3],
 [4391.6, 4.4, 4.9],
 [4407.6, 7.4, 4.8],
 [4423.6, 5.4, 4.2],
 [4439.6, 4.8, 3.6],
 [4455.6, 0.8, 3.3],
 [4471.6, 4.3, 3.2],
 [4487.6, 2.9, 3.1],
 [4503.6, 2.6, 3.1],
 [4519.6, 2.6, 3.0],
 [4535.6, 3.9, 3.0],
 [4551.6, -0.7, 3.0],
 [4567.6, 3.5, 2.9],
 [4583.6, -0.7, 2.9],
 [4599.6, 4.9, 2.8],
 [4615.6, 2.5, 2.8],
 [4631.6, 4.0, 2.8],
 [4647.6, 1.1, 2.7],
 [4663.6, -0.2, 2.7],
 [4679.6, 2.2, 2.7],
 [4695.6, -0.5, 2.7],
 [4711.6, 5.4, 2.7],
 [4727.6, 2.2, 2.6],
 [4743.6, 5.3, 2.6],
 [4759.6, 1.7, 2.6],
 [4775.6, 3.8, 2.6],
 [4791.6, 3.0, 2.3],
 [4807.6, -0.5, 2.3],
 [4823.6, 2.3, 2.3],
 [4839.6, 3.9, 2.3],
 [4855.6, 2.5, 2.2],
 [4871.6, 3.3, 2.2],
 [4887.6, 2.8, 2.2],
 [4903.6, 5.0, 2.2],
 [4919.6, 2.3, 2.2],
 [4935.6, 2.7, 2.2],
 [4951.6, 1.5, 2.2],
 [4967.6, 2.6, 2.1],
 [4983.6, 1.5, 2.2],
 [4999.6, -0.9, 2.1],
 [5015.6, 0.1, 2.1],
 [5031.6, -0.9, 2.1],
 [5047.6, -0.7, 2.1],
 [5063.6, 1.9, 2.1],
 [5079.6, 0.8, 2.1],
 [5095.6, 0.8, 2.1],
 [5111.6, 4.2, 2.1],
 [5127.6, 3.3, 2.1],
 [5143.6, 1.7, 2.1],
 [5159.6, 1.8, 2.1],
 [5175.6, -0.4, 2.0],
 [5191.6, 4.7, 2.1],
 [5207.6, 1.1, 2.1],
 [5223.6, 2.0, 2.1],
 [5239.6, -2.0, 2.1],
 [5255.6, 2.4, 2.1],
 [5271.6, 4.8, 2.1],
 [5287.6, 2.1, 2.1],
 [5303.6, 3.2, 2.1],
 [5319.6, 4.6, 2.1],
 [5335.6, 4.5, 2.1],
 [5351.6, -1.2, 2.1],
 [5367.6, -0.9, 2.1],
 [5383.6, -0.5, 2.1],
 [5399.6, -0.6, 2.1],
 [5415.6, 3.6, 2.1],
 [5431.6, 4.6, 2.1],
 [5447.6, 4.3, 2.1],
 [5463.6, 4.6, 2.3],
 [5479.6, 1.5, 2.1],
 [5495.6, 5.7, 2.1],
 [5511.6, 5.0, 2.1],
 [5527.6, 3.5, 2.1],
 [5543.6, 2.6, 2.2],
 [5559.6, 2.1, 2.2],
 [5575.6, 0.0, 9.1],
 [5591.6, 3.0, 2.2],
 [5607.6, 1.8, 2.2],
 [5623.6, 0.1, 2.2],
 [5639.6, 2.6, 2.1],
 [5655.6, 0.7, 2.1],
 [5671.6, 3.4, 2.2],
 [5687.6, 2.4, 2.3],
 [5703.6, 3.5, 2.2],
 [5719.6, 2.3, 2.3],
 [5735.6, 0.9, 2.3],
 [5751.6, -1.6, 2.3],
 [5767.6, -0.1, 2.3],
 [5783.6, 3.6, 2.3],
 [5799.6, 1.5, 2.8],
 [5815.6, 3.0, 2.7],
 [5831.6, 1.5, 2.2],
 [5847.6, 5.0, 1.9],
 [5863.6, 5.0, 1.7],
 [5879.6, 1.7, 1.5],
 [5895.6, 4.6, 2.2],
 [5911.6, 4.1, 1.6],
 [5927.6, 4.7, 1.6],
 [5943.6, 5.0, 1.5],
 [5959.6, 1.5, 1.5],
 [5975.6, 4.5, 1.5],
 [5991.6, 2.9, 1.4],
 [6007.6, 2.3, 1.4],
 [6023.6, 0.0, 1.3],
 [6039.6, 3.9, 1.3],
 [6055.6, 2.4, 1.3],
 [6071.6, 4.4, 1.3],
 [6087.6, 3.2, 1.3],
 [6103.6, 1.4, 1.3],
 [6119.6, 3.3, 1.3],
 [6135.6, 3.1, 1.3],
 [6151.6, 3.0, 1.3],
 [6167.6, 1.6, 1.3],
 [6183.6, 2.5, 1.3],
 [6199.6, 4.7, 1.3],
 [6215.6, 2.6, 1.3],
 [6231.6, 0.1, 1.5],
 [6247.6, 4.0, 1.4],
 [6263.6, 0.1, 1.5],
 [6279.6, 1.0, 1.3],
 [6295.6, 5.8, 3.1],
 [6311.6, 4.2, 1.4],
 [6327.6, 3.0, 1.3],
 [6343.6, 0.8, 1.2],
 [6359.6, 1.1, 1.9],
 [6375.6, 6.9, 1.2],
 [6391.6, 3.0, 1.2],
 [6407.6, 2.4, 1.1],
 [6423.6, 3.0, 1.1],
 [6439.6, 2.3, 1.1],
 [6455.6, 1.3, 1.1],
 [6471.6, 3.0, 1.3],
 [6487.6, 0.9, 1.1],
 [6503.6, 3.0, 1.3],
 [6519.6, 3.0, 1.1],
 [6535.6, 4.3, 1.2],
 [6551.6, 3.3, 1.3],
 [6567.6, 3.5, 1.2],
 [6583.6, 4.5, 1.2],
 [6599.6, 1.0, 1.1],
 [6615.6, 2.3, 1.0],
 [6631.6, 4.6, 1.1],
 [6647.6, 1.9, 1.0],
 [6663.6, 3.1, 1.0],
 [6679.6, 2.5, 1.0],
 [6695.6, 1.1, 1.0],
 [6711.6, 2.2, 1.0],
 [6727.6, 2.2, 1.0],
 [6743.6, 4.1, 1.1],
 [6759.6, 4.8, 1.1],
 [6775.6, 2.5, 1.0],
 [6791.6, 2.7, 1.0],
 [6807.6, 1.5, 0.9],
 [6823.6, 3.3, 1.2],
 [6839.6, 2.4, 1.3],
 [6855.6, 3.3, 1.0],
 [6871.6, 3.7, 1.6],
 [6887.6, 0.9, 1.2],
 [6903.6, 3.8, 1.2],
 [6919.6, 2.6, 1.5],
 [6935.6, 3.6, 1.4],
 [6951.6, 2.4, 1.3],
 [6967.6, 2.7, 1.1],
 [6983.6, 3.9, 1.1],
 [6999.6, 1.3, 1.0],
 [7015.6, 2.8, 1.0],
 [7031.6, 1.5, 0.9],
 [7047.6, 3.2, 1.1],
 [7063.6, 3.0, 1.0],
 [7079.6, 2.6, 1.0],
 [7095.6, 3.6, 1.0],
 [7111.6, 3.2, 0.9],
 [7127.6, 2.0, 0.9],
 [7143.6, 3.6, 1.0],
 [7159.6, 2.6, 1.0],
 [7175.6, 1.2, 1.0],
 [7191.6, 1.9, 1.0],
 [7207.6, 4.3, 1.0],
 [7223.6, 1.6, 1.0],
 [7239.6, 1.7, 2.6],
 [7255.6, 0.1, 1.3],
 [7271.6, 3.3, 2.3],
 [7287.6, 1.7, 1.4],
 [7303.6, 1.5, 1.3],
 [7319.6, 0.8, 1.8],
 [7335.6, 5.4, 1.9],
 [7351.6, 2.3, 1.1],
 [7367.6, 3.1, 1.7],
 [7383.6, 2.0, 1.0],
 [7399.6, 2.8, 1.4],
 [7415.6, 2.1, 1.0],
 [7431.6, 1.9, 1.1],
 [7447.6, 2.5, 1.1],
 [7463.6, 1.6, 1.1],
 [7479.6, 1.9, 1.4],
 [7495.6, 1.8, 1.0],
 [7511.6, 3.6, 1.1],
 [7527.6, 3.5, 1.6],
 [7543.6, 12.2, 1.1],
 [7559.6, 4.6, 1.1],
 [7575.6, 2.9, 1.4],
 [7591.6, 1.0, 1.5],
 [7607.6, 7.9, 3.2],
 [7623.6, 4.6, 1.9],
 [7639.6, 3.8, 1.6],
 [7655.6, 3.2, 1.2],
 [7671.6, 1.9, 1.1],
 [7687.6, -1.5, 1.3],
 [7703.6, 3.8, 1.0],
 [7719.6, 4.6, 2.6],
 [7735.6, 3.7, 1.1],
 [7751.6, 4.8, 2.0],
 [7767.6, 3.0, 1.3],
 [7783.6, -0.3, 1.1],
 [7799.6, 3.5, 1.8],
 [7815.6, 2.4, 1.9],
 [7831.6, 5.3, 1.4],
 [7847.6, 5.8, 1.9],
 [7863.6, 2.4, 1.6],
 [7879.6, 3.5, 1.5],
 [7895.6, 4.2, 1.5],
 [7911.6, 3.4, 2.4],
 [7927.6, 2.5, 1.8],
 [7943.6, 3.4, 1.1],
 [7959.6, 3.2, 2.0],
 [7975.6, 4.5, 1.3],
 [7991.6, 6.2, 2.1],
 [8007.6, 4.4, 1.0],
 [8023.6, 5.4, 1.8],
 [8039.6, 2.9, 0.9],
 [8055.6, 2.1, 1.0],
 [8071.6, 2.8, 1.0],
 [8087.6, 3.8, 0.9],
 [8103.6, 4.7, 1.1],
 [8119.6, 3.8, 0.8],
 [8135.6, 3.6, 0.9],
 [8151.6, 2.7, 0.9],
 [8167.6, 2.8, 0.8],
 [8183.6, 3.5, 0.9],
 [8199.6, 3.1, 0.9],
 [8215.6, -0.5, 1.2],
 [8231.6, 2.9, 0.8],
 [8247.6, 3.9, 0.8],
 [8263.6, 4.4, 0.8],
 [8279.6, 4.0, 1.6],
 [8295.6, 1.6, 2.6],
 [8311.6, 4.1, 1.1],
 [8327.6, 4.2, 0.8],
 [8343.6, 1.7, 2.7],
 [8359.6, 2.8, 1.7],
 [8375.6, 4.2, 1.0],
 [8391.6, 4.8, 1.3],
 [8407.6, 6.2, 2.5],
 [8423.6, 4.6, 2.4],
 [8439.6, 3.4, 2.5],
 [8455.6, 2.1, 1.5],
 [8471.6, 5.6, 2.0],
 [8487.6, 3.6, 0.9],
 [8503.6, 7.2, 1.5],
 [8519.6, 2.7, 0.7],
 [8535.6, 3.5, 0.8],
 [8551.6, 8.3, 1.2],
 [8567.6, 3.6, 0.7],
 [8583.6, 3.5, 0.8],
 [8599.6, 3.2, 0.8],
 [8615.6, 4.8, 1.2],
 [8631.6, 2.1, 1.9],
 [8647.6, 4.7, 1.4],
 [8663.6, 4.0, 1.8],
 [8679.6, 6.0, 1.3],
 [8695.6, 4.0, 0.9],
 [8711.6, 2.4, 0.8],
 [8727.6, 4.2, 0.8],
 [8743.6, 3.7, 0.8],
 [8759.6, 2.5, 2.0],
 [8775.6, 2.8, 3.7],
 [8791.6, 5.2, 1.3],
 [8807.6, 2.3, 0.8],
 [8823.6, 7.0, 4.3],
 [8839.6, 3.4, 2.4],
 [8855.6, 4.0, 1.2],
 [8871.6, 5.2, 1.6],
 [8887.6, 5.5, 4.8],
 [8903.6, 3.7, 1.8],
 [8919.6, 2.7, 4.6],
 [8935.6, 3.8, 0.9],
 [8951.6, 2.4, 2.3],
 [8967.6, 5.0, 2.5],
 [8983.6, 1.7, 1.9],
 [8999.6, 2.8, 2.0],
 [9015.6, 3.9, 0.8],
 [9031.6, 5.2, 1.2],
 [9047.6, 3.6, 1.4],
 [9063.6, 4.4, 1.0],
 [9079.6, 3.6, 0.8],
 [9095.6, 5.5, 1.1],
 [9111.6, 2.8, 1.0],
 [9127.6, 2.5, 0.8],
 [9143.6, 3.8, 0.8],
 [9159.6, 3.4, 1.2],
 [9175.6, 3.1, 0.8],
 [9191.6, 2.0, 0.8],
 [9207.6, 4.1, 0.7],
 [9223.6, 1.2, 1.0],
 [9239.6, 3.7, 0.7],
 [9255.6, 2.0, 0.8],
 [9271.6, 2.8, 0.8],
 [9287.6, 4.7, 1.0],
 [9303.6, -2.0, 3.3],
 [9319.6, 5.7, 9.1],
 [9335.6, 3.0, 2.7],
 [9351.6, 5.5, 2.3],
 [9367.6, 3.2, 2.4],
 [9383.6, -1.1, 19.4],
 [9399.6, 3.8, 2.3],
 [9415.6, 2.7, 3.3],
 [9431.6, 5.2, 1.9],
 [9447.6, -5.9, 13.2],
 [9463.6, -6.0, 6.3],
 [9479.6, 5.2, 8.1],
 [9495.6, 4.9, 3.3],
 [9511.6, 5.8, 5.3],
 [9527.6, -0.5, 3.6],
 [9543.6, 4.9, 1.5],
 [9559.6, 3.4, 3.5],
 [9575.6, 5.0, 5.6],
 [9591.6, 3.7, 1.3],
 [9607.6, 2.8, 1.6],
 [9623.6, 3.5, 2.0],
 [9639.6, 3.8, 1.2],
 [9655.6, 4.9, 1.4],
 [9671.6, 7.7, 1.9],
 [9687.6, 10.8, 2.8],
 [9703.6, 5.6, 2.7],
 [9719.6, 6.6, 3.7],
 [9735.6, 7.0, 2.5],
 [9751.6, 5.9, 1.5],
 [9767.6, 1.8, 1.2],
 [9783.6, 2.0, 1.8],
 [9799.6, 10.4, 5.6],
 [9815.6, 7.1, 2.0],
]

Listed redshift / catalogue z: 1.02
